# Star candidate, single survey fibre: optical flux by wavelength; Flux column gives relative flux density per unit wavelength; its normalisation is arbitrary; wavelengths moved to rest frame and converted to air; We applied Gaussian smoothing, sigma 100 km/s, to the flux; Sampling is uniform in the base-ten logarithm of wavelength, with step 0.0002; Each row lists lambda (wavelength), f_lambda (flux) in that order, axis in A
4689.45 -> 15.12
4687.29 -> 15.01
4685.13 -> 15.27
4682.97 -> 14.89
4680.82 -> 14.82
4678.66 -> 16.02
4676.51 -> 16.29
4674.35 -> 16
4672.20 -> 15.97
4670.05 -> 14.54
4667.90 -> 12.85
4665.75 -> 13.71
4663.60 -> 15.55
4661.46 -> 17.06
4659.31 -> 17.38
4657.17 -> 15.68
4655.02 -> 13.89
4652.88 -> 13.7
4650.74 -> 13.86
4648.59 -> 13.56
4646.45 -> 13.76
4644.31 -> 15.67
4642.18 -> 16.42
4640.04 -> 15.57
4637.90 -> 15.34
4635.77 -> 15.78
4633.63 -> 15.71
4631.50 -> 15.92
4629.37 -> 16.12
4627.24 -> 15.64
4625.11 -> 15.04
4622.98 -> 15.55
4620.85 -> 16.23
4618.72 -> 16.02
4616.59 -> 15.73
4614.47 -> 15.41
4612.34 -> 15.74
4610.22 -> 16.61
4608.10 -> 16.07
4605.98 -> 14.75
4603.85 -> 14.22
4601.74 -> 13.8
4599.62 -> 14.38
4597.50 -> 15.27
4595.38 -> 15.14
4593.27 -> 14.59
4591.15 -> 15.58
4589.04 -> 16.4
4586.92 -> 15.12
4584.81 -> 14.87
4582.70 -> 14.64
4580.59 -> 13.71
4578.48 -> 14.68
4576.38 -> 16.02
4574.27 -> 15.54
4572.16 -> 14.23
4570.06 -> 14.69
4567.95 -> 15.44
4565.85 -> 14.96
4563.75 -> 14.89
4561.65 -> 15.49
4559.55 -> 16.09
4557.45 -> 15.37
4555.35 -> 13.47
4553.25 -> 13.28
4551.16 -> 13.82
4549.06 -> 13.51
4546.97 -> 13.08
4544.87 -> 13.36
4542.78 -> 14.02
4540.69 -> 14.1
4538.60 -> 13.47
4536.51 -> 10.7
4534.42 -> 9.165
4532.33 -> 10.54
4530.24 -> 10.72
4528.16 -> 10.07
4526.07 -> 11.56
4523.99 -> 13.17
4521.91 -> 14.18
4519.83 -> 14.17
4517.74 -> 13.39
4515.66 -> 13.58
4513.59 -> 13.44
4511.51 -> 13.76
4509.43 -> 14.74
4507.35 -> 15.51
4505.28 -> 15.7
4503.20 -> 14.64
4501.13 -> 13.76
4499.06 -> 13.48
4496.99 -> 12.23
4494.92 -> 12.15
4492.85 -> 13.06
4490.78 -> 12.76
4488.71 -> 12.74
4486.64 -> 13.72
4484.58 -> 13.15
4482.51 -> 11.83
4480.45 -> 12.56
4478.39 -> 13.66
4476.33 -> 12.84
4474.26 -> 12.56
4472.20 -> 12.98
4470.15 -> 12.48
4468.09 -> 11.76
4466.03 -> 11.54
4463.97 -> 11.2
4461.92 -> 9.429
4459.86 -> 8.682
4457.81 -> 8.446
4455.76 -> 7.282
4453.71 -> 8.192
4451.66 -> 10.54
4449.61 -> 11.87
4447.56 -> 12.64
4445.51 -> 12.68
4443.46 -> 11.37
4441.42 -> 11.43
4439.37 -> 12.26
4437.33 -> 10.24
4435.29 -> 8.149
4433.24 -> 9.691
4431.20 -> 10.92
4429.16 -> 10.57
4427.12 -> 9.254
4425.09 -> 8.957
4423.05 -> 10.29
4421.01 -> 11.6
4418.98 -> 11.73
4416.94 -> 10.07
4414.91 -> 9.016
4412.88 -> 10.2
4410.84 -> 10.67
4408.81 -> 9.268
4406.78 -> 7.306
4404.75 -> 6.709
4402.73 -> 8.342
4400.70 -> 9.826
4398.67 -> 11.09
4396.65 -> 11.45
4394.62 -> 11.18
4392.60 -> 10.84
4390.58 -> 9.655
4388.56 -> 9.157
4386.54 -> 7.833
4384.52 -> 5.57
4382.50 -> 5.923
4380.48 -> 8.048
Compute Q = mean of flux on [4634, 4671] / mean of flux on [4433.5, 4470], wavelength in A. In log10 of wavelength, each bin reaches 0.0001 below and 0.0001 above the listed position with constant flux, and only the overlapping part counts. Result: 1.43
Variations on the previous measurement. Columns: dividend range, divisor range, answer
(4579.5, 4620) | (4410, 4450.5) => 1.42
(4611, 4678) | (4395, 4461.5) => 1.53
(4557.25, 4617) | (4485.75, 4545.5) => 1.16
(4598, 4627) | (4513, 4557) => 1.21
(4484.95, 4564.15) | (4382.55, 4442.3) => 1.37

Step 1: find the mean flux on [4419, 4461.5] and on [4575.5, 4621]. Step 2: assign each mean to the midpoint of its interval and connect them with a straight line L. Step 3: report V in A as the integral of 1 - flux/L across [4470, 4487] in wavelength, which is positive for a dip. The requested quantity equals -2.1 A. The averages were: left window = 10.3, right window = 15.2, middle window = 12.9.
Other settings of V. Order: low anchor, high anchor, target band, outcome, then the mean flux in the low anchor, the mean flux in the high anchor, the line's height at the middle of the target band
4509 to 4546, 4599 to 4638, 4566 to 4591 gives -1.42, 12.6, 15.5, 14.2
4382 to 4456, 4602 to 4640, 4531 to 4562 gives 0.67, 9.89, 15.6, 13.5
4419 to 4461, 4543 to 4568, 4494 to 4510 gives -1.98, 10.3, 14.3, 12.5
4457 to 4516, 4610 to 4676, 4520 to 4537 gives 2.51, 12.7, 15.3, 13.4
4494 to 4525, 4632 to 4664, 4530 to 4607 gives 1.59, 13.9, 15.3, 14.5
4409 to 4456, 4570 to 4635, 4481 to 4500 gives -1.08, 10.4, 15.3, 12.1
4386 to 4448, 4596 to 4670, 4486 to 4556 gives -2.91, 10.1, 15.2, 12.6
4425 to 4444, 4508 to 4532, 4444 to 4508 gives -2.63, 10.3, 12.9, 11.6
